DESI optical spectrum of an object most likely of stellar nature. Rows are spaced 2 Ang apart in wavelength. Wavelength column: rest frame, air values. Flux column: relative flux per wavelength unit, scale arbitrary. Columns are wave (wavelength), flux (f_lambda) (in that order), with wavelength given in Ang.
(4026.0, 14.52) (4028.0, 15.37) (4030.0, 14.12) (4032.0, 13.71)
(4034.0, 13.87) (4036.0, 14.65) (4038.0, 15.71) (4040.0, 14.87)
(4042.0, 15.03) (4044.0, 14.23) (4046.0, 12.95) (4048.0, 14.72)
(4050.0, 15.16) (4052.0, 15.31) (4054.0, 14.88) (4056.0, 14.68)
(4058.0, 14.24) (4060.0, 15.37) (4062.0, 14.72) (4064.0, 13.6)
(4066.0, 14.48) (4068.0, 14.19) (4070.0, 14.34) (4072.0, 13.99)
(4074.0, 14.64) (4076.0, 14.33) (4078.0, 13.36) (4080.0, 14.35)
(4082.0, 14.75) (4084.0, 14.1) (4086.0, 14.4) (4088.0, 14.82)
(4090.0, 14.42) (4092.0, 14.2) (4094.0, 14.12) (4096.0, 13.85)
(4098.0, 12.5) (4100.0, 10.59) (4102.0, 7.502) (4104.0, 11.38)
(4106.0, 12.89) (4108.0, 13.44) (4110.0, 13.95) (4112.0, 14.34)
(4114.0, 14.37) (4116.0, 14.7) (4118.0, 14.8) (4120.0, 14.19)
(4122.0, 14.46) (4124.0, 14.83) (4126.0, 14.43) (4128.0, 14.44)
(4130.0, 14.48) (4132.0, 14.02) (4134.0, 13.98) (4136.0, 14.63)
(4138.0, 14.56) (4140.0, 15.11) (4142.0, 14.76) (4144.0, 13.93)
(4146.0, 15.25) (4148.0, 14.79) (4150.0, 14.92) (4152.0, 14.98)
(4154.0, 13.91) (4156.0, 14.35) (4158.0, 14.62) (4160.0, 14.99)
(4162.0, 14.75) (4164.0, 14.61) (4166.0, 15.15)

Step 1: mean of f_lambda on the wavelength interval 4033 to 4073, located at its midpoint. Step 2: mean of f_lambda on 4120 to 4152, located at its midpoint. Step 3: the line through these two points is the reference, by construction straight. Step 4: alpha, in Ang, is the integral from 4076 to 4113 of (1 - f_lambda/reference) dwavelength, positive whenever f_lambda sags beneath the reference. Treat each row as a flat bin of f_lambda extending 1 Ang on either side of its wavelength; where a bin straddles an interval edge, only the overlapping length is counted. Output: 3.2 Ang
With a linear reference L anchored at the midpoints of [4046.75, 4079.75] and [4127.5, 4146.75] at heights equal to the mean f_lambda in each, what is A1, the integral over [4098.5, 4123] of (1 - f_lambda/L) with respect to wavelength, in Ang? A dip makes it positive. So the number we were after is 2.5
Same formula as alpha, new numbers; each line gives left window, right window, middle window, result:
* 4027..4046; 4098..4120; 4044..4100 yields -2.2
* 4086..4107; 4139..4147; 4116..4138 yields -0.6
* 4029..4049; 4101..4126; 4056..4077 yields -0.5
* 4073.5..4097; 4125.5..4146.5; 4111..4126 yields -0.1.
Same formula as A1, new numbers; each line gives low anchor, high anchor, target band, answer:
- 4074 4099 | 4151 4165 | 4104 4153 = 0.1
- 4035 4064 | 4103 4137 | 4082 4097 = 0.1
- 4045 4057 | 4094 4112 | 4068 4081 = -0.6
